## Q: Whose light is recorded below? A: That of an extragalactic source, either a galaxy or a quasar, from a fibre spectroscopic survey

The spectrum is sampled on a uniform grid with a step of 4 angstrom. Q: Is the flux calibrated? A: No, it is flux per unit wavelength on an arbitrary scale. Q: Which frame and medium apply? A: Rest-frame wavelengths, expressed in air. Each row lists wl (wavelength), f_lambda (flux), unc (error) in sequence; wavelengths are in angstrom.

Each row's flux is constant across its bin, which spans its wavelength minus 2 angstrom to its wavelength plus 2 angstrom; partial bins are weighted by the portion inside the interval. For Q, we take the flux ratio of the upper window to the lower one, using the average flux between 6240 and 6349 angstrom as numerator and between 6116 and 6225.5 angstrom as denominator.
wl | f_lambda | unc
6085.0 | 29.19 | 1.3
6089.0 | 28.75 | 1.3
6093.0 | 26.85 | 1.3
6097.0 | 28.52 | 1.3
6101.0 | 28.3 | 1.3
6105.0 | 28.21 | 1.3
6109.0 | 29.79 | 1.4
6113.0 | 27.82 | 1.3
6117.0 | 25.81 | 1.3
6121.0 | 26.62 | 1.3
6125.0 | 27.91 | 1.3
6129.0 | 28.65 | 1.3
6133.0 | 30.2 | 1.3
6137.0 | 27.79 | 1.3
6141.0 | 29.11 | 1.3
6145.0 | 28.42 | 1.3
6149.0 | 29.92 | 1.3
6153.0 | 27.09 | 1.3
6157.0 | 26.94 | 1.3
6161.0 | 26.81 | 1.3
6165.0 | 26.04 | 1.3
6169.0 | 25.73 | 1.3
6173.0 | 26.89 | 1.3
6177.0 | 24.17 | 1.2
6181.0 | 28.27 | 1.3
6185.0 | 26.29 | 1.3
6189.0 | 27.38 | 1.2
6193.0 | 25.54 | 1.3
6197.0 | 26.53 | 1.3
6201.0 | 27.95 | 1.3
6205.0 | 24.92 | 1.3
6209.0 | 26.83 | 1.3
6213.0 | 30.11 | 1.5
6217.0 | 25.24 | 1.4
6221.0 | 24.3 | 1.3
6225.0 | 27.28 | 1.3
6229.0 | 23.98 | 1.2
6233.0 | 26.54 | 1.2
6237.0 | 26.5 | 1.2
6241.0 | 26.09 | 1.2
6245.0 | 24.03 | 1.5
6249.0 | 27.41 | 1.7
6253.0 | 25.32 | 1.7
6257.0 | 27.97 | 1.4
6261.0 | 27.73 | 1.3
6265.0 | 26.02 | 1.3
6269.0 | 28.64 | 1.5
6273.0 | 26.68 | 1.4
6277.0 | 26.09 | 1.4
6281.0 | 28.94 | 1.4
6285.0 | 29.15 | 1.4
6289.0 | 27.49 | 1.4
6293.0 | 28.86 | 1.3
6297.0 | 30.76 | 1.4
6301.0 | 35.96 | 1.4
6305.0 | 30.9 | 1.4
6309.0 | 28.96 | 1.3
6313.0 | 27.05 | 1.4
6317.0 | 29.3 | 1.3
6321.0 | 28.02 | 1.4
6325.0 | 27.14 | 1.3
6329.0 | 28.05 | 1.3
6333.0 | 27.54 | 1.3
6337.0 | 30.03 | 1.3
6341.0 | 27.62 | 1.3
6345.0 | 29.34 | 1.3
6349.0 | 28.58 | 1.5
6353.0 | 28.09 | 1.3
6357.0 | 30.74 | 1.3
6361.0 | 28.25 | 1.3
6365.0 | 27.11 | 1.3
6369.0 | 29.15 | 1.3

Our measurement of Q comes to 1.04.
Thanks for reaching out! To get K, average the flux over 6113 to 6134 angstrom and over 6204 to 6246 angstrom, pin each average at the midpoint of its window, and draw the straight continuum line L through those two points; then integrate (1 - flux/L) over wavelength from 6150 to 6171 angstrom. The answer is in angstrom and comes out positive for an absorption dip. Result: 0.3 angstrom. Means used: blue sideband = 27.7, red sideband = 26.1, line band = 26.7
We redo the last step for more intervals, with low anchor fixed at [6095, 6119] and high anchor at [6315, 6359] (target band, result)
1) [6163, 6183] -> 1.42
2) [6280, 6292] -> -0.02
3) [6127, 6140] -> -0.35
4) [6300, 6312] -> -1.13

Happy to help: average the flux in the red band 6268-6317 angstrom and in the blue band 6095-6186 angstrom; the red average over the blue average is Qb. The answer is 1.05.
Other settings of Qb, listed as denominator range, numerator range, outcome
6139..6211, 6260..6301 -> 1.06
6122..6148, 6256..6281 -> 0.95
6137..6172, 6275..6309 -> 1.08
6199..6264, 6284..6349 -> 1.10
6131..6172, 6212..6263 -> 0.95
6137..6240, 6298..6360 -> 1.09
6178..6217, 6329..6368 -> 1.06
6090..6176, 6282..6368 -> 1.04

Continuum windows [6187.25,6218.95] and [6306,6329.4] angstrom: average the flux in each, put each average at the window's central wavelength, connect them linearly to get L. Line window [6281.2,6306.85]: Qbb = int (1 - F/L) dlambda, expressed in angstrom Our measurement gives -2.3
